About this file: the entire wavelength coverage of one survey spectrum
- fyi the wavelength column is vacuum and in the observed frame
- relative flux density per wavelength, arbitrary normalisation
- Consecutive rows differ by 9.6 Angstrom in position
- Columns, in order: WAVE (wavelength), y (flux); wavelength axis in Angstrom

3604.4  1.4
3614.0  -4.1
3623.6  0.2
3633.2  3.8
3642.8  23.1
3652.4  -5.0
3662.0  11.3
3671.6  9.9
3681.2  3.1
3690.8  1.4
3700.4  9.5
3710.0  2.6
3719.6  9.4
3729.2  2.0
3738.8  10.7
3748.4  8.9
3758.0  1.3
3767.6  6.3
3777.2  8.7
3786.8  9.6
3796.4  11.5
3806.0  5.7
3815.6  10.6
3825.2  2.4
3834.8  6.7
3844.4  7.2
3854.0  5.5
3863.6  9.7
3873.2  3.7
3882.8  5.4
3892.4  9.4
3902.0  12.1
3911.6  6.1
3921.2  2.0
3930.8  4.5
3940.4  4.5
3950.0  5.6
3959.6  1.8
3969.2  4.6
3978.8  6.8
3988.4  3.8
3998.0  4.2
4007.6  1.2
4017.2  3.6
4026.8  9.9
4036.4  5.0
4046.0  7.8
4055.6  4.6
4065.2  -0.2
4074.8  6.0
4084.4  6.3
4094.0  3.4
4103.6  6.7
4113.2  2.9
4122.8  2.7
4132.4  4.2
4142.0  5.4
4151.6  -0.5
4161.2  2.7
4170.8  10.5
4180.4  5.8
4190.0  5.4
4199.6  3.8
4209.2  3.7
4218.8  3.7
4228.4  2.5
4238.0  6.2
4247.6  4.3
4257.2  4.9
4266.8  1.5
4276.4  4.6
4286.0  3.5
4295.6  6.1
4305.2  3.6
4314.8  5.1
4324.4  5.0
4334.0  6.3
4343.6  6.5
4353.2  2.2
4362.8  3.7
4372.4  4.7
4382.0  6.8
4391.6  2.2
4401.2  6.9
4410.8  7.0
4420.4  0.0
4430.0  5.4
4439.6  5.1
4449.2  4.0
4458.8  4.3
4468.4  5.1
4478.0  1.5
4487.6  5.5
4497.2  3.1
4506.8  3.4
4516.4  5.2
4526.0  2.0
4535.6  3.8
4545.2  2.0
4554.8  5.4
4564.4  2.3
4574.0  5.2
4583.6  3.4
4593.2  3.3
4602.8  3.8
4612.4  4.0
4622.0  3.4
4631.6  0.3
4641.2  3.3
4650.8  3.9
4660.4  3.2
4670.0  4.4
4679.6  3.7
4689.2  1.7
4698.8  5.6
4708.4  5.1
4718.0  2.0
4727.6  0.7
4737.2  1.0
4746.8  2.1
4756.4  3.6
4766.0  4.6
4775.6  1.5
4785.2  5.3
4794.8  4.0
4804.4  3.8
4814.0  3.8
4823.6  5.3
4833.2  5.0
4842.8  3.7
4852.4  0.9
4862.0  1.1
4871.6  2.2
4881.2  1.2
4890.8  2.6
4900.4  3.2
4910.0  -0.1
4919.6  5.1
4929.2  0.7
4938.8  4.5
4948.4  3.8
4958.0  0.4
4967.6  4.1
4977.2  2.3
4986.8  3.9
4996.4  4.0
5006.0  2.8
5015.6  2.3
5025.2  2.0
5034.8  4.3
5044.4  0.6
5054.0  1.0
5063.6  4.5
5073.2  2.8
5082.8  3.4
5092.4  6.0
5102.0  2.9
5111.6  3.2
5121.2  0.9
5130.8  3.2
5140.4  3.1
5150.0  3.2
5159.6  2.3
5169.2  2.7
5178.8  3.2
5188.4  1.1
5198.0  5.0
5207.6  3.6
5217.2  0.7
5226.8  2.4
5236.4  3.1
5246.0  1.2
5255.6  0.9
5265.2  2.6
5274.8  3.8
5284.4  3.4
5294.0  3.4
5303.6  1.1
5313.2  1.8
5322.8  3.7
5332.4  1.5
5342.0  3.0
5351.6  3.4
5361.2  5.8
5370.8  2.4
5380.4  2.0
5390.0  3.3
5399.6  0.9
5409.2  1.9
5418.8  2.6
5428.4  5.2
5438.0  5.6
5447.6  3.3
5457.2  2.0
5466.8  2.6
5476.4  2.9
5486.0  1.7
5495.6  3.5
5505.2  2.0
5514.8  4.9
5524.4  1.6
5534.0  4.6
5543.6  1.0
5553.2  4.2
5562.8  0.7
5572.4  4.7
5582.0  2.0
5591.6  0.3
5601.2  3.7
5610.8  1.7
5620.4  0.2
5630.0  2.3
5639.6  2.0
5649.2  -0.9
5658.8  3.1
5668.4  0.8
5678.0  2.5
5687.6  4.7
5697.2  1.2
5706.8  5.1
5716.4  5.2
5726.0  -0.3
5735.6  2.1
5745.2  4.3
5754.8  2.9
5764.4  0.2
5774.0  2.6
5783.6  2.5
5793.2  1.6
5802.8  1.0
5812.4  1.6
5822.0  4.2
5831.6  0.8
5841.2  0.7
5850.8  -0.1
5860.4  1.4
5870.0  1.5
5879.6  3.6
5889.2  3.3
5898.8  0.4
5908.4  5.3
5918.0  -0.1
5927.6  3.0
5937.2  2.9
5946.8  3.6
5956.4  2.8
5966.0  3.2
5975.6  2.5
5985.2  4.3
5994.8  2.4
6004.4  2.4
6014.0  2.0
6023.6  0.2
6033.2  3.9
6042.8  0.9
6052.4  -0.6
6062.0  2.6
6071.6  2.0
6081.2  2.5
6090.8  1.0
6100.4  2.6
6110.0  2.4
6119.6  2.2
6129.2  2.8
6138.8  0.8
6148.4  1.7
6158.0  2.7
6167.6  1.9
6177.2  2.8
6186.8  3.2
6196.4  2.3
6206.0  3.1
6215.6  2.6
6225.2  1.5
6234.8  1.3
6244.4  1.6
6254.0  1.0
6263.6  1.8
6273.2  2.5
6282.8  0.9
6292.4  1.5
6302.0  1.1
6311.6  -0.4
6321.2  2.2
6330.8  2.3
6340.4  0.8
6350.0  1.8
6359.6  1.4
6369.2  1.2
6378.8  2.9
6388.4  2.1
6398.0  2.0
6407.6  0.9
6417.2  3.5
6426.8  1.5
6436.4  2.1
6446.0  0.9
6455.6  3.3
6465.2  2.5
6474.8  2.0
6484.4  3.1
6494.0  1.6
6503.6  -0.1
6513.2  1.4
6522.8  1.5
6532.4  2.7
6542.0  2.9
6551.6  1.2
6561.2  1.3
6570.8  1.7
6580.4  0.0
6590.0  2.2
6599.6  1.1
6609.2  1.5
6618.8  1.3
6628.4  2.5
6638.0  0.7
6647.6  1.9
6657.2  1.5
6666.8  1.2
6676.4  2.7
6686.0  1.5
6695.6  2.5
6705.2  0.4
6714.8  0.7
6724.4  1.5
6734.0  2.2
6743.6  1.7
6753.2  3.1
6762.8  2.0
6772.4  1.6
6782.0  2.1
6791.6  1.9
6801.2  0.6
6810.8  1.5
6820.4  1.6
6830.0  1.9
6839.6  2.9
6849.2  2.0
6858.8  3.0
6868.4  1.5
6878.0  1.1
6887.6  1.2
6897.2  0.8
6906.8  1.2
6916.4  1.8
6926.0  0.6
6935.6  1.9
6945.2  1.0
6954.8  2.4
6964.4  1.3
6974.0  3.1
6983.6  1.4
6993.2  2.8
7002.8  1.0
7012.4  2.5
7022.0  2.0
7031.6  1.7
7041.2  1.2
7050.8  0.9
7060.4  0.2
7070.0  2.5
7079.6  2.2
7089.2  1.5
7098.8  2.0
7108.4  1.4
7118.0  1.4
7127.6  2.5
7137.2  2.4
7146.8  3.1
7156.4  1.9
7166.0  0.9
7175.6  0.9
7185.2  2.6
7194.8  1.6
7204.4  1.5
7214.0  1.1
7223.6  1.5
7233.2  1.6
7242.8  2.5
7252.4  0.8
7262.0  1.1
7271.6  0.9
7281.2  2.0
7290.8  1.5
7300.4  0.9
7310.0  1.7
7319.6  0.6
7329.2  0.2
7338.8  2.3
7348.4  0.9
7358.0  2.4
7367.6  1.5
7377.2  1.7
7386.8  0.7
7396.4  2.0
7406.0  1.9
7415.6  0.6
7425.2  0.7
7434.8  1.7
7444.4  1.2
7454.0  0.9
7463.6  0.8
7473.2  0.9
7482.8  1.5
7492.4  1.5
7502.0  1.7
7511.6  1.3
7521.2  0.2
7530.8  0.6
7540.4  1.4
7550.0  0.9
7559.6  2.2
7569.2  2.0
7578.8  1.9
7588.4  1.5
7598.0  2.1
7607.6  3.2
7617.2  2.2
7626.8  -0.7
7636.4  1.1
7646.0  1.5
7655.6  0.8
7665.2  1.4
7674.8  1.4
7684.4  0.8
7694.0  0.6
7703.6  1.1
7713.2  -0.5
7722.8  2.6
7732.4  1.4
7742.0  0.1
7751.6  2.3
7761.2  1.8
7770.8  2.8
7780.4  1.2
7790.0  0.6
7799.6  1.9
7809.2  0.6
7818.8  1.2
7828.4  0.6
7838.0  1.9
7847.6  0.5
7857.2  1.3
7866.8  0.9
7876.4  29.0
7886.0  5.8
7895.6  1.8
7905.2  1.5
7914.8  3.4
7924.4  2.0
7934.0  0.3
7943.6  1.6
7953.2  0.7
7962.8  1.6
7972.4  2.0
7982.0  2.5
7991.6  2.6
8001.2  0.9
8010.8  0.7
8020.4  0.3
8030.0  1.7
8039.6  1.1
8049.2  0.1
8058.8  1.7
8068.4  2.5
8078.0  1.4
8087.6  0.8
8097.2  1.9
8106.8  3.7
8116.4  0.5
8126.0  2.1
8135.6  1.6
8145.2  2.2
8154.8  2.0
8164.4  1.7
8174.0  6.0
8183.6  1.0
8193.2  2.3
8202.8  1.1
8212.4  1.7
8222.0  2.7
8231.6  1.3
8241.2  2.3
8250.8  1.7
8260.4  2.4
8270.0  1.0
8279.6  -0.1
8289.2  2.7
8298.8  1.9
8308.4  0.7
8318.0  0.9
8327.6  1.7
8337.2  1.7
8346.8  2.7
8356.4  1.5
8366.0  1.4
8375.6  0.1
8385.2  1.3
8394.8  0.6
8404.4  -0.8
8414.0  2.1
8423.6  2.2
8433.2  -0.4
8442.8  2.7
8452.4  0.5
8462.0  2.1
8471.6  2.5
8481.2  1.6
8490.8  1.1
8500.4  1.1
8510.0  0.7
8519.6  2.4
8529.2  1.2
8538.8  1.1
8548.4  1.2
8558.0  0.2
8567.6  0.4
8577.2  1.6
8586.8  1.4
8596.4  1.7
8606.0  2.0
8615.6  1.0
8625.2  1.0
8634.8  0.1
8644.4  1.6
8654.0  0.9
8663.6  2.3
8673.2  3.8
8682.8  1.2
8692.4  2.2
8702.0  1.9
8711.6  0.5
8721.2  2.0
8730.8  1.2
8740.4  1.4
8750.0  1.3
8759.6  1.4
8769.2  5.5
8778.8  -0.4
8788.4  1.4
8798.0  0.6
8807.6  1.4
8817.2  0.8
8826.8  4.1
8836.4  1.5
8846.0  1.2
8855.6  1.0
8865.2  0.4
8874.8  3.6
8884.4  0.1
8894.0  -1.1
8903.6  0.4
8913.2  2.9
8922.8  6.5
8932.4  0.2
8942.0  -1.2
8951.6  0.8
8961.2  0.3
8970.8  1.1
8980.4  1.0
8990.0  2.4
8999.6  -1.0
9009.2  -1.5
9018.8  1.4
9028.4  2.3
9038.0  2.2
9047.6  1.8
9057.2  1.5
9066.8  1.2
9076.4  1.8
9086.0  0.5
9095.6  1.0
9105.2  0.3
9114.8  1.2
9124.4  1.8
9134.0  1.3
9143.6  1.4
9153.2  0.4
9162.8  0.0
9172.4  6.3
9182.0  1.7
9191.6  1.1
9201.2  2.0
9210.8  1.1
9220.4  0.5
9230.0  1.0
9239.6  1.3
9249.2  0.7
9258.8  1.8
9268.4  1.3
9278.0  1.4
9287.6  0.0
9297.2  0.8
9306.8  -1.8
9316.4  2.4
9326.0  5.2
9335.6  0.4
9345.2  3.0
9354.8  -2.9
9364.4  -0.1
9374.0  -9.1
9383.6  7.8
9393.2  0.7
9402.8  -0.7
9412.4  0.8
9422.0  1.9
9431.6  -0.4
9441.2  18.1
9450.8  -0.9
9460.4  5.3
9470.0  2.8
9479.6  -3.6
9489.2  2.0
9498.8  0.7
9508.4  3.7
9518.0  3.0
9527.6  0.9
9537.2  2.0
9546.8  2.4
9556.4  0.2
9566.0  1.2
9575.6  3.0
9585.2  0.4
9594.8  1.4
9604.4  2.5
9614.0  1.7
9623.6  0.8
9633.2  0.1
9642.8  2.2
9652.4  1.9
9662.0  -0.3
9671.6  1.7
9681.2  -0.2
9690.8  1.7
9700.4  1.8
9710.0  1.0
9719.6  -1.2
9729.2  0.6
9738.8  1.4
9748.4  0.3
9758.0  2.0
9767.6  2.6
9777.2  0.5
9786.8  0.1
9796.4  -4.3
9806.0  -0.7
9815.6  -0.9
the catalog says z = 1.113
